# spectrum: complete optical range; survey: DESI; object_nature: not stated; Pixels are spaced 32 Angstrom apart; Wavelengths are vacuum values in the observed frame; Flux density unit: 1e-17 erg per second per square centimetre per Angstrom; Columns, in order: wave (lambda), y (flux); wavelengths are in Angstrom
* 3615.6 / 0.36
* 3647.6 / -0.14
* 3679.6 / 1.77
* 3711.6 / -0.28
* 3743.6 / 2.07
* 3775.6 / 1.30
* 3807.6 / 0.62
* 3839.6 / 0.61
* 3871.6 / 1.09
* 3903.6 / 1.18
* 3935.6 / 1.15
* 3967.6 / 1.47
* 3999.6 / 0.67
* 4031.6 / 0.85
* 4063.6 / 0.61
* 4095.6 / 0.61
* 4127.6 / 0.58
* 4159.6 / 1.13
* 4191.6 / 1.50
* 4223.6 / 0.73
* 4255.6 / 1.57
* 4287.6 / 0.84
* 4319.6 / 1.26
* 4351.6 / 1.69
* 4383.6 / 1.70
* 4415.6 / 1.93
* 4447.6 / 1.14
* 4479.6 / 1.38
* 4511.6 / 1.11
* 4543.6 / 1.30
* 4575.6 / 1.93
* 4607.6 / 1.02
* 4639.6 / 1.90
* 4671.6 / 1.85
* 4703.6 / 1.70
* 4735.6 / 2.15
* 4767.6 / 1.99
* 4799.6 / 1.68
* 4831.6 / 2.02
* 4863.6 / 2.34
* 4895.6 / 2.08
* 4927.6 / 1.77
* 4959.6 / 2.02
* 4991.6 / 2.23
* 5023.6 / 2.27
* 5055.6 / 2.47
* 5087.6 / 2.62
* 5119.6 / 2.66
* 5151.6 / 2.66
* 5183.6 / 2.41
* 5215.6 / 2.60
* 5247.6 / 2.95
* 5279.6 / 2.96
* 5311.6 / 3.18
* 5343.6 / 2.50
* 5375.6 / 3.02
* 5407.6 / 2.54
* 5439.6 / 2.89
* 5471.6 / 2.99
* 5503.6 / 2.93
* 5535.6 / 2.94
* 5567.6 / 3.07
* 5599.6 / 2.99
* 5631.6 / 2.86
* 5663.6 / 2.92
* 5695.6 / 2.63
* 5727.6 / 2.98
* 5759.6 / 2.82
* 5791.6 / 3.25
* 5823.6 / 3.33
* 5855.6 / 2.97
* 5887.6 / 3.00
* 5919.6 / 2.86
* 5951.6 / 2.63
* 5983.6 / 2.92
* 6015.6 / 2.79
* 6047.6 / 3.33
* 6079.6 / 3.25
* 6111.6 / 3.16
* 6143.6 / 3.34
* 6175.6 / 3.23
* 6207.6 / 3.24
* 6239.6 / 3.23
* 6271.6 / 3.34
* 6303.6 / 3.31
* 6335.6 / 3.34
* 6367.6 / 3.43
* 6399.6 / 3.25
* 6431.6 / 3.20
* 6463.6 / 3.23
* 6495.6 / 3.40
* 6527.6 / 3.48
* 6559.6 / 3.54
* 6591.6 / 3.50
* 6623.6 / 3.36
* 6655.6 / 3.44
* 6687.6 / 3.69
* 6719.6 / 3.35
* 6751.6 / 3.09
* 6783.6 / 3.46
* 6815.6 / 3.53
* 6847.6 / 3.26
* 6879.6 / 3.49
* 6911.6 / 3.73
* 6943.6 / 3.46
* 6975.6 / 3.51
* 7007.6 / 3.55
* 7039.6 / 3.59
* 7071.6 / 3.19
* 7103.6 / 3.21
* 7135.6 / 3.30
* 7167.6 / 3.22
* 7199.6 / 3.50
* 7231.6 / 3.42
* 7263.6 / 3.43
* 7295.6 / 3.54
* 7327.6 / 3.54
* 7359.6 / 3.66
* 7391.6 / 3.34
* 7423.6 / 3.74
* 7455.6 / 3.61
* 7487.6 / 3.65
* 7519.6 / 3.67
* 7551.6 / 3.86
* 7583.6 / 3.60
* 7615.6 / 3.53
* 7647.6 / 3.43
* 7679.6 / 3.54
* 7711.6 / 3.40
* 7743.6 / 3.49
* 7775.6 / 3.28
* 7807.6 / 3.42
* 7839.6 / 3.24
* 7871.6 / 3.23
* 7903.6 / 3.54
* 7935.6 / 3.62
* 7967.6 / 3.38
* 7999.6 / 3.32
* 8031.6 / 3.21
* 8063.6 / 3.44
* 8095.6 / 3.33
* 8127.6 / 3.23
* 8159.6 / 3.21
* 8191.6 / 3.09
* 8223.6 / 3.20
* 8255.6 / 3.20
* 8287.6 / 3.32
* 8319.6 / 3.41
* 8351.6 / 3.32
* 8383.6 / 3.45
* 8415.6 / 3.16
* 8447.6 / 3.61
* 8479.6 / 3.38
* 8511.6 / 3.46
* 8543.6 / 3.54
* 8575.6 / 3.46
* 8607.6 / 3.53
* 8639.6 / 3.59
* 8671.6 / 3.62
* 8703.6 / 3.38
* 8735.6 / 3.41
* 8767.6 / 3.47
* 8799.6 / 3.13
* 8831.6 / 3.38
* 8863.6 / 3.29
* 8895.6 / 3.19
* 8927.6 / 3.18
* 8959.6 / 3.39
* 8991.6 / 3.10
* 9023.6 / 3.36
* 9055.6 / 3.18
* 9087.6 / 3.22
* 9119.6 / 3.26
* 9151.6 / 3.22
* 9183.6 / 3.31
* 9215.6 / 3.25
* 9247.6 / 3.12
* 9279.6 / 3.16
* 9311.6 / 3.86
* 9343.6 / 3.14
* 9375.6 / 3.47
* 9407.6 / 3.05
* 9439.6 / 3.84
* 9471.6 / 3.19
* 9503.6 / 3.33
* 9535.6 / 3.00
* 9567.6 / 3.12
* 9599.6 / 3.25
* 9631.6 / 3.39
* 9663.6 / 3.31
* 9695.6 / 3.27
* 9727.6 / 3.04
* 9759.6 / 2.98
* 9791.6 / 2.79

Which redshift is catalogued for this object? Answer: 0.15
